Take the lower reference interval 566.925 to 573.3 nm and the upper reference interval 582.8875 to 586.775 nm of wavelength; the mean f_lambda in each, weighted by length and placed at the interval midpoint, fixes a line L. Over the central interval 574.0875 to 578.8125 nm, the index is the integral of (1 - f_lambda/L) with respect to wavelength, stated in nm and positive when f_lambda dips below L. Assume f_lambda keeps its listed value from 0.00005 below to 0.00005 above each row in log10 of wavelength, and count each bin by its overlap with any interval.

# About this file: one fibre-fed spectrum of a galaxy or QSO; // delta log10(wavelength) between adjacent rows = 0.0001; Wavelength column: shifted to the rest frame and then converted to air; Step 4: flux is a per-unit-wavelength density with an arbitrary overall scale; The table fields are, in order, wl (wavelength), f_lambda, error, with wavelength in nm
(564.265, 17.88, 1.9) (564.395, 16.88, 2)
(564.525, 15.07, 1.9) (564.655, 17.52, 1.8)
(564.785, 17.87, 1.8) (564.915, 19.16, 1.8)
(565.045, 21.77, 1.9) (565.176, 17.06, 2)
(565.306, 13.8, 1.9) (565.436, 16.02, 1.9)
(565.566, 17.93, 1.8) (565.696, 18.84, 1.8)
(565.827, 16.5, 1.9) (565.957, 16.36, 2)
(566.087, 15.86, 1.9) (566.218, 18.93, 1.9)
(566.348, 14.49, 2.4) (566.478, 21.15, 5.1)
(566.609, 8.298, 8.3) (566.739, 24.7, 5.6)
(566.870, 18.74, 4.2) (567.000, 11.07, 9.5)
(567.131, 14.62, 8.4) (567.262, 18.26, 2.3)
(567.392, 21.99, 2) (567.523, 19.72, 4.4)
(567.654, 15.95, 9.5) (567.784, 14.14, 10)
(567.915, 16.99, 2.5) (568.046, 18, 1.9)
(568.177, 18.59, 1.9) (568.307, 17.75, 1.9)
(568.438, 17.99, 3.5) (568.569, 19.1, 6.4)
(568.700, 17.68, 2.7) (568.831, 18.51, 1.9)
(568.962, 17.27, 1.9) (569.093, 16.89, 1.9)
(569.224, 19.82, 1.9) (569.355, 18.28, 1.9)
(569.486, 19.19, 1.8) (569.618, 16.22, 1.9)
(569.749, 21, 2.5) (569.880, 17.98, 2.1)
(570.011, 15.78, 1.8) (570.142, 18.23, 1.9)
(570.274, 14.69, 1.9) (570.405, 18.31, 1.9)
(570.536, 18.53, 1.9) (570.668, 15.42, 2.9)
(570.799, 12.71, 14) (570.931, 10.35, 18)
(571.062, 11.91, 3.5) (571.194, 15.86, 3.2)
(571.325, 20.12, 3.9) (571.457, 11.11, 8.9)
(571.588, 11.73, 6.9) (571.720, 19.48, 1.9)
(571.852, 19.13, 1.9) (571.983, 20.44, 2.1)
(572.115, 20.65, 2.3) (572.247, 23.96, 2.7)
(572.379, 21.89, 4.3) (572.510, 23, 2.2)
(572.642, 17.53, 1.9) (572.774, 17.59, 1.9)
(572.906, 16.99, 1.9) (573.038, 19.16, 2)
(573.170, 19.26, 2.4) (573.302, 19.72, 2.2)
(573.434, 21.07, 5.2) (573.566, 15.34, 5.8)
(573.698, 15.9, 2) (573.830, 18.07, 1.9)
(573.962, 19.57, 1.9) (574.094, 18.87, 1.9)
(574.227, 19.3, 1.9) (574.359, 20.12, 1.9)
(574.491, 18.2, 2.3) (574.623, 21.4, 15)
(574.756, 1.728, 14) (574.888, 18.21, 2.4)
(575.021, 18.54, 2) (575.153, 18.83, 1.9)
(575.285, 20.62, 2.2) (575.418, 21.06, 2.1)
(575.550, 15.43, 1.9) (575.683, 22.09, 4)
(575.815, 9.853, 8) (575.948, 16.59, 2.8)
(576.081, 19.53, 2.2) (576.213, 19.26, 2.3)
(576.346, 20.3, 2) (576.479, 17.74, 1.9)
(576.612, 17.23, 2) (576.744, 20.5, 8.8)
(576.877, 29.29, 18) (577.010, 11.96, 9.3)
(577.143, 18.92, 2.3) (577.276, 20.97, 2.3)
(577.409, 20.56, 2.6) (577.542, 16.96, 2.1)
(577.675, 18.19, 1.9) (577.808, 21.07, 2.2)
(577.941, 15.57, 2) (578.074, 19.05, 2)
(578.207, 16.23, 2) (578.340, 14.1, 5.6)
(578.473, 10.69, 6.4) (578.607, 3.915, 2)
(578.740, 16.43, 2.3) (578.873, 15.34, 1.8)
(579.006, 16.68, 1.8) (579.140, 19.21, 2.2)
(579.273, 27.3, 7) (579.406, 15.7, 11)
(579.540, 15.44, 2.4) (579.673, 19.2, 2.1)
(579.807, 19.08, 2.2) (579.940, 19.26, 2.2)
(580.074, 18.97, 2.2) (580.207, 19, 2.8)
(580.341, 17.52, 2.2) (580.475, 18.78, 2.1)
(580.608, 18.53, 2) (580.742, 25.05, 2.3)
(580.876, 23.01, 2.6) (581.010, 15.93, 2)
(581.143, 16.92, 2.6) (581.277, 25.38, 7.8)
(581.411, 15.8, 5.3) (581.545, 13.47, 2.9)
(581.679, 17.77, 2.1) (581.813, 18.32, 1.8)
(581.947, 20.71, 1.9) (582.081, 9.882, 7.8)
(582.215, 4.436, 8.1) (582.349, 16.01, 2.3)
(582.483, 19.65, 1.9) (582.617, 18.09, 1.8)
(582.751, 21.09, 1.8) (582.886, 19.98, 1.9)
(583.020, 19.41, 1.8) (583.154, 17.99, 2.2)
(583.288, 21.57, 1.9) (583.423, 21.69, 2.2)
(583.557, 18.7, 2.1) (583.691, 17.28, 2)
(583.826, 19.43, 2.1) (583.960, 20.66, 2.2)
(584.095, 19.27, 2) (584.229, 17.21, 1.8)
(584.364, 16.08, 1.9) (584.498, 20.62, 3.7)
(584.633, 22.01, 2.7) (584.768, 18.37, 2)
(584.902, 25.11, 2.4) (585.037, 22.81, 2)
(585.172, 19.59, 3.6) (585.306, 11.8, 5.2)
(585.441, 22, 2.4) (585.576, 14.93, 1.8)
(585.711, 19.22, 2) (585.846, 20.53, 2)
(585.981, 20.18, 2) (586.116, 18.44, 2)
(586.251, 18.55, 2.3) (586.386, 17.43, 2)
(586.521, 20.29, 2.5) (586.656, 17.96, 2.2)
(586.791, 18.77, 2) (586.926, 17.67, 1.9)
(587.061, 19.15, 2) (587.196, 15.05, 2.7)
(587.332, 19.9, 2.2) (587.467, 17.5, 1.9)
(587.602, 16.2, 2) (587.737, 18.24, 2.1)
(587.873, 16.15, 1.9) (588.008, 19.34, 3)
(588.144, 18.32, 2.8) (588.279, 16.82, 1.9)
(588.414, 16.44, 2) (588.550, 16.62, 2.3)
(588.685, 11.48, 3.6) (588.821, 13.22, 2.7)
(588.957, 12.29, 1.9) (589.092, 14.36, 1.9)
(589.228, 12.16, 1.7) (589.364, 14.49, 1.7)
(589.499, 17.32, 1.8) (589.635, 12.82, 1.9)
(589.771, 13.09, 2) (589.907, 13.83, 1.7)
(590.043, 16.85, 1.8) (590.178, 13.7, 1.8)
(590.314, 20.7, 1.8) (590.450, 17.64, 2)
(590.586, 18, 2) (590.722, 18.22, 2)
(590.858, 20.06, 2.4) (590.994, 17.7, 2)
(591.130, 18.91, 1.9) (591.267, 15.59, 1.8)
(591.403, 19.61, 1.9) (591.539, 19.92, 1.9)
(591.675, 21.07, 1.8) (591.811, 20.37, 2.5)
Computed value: 0.211 nm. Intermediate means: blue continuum 17.5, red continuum 19.3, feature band 17.5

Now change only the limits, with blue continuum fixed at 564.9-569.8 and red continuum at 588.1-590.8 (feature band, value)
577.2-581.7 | -0.41 nm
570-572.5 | 0.02 nm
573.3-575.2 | -0.08 nm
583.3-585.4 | -0.47 nm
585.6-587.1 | -0.29 nm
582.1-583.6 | -0.16 nm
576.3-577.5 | -0.22 nm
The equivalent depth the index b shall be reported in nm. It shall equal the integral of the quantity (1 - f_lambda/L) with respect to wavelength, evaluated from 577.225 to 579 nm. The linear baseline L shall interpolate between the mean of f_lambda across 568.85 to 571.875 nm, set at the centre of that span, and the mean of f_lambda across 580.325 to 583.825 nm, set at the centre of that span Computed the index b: 0.16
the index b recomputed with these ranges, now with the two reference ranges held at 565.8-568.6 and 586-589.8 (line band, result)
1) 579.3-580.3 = -0.098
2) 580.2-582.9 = -0.173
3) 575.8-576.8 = -0.064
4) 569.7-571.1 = 0.098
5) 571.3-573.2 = -0.191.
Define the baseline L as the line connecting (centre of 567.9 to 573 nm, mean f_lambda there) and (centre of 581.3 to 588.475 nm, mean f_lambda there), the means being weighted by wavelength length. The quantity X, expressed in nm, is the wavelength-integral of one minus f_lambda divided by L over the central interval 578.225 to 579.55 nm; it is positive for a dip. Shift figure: 0.18 nm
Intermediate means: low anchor 17.6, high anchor 18.2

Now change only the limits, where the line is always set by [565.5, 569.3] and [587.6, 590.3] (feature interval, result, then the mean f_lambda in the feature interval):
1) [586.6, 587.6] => -0.16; 17.9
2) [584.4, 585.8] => -0.35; 19.6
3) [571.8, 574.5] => -0.39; 19.3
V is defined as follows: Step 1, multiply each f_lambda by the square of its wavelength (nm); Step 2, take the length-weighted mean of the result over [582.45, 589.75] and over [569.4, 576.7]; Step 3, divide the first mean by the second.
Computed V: 1.1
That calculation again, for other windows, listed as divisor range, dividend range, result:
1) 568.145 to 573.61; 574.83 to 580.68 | 1.03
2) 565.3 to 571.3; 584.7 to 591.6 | 1.09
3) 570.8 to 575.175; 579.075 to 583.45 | 1.08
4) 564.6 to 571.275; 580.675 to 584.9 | 1.14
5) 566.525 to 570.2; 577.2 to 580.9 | 1.05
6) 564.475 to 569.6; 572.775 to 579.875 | 1.05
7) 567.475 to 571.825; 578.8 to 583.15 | 1.12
